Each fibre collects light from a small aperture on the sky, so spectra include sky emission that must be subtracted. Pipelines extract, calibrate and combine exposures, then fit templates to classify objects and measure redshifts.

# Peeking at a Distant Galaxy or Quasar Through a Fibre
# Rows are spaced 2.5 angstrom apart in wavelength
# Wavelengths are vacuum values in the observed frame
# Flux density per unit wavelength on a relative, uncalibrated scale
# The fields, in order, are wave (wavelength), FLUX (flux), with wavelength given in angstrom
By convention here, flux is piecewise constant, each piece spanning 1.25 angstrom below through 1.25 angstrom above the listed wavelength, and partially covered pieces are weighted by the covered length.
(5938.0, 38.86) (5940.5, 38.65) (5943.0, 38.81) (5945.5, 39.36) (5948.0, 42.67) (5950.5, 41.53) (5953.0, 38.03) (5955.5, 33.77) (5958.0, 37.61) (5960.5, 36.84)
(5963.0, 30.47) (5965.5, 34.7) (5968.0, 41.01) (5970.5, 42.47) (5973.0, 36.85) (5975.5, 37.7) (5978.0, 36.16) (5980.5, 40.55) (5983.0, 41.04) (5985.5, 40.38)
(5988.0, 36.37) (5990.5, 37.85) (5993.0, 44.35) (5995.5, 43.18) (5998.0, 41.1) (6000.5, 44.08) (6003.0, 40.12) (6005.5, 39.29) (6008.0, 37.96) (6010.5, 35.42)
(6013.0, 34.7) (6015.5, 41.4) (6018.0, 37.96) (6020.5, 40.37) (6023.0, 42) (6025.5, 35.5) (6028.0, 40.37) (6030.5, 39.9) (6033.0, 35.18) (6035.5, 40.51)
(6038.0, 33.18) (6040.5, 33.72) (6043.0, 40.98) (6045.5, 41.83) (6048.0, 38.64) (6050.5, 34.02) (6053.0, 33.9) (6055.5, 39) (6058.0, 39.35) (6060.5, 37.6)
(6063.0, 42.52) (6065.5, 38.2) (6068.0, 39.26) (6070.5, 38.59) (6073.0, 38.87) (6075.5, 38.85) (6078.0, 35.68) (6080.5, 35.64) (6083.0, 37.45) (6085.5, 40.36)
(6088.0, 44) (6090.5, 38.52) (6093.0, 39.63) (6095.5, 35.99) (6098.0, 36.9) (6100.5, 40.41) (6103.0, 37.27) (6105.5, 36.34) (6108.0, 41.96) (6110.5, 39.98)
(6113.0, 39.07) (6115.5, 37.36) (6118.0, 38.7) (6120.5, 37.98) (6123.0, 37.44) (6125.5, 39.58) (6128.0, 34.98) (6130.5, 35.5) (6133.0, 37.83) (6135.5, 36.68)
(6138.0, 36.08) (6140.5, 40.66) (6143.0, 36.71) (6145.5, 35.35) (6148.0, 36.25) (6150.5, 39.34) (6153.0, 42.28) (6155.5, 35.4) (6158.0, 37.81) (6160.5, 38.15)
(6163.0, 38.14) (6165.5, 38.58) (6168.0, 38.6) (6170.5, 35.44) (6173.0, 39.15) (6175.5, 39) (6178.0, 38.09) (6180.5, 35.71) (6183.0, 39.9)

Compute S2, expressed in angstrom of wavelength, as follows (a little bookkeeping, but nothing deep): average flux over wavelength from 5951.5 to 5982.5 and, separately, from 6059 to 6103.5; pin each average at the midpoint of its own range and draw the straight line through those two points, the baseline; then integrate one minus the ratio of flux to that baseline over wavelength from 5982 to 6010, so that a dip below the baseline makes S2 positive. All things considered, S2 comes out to -2.0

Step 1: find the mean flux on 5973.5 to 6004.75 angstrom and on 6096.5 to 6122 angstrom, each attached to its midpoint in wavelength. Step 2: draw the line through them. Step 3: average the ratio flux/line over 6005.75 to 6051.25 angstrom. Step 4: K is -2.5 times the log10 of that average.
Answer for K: 0.044 mag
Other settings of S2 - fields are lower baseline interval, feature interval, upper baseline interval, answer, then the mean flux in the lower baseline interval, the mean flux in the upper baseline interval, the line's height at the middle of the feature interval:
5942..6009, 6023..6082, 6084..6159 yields 1.0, 39.1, 38.2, 38.6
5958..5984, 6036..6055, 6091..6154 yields 0.5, 37.7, 38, 37.9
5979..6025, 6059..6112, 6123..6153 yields -0.6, 39.8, 37.4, 38.3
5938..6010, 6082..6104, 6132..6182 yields -0.5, 39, 37.8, 38.2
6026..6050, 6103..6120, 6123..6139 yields -0.8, 38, 36.8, 37.1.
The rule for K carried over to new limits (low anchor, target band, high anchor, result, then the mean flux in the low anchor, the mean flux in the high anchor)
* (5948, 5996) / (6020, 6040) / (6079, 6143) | 0.01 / 38.5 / 38.2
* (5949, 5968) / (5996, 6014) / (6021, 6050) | -0.05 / 36.5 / 38.3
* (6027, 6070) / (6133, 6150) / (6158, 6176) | 0.03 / 38.1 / 38.1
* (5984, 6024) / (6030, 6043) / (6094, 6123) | 0.07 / 39.8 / 38.3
